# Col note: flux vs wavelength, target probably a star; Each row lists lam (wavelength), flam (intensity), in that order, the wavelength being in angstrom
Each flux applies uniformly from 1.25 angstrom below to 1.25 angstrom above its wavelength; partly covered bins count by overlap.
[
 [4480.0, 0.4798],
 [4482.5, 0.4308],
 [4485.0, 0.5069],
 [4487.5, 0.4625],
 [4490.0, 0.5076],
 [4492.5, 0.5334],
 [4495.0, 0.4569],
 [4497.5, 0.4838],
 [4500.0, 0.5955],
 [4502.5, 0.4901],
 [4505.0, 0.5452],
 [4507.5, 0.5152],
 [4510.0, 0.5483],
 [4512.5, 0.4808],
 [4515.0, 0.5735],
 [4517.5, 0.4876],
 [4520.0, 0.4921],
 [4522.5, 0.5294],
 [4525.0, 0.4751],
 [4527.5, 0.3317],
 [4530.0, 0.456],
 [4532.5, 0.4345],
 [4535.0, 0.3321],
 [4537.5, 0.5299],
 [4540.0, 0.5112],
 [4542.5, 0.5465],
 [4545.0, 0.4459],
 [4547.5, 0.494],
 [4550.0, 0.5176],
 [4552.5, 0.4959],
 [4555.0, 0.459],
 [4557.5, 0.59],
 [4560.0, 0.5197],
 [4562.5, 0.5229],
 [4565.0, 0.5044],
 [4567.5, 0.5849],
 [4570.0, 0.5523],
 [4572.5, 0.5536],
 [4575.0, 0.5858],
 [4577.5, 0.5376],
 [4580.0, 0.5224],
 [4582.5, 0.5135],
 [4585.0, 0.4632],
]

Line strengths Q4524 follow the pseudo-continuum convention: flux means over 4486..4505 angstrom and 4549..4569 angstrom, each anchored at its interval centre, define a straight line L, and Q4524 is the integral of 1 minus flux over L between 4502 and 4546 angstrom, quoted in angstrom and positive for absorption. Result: 2.6 angstrom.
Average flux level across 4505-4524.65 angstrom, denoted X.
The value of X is 0.518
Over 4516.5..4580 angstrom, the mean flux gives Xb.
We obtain 0.5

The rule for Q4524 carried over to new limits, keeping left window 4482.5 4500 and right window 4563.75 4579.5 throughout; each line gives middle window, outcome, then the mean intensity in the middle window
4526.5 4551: 3.2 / 0.461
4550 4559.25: 0.4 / 0.516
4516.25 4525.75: 0.3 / 0.497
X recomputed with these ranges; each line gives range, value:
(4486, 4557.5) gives 0.492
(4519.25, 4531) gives 0.455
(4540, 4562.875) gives 0.51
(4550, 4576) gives 0.535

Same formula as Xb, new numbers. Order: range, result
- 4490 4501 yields 0.515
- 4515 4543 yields 0.469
